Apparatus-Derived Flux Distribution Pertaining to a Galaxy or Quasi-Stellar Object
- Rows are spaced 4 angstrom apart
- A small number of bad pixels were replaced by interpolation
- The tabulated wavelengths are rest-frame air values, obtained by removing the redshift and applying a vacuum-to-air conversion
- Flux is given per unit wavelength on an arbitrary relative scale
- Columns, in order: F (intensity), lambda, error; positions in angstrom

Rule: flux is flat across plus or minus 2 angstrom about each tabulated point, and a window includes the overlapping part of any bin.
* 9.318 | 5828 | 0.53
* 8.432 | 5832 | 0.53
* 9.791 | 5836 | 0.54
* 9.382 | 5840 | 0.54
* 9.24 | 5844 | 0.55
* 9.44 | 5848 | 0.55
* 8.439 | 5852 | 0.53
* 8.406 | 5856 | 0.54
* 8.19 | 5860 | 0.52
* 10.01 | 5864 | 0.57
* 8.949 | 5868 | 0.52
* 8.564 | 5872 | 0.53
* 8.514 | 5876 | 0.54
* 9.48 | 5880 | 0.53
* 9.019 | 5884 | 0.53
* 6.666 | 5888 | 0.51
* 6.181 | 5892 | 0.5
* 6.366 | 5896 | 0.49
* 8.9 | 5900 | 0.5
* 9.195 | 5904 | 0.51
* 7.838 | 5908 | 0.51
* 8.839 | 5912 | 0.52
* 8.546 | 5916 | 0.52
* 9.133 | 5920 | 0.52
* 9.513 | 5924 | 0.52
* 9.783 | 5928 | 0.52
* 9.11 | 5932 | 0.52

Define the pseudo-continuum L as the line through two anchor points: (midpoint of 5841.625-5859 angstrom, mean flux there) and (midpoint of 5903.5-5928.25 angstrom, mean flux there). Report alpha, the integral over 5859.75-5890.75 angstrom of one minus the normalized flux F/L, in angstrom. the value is 0.8 angstrom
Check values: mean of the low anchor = 8.85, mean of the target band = 8.64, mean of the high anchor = 8.91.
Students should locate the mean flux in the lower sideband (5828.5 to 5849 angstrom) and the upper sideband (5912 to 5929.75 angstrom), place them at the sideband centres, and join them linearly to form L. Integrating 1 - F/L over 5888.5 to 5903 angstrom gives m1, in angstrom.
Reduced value 3.1 angstrom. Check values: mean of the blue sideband 9.25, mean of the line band 7.24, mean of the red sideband 9.19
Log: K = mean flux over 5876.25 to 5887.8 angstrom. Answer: 8.74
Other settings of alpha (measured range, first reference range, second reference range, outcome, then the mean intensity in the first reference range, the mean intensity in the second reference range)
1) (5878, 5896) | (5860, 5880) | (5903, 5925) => 2.5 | 8.97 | 8.8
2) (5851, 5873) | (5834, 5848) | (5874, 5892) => 0.1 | 9.47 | 8.17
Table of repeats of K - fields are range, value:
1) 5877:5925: 8.29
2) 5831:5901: 8.55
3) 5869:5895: 8.04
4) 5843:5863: 8.78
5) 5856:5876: 8.83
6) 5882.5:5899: 7.11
